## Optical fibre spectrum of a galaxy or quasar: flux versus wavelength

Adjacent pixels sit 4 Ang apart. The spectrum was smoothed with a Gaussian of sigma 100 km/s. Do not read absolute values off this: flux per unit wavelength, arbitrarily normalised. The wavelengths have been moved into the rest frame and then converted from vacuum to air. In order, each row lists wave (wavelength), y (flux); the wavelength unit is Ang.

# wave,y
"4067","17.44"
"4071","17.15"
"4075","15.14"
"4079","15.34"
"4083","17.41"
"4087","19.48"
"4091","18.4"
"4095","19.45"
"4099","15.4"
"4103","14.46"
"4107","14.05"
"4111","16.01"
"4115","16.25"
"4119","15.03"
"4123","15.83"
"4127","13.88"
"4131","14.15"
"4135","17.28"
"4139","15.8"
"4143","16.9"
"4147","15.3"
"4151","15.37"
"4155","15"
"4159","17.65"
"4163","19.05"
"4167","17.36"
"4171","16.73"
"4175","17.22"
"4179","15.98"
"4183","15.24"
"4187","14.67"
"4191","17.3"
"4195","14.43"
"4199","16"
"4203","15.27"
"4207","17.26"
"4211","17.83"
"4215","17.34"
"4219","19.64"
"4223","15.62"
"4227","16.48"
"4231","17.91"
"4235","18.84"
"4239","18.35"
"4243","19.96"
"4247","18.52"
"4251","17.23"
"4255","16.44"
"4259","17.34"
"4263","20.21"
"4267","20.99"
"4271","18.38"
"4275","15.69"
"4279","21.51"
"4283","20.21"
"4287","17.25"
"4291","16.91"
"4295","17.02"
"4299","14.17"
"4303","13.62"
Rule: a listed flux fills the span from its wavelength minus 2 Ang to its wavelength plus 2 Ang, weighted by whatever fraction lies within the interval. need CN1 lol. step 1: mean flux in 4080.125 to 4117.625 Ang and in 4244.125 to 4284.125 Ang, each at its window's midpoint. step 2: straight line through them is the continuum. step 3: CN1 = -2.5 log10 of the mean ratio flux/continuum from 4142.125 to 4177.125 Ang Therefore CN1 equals 0.04 mag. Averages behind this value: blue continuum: 16.7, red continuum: 18.6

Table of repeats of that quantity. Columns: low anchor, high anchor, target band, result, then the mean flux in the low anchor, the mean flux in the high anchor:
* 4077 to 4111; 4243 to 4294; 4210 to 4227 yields 0.029 mag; 16.7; 18.4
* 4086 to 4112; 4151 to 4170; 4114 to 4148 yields 0.085 mag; 16.7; 17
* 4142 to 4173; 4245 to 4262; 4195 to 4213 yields 0.048 mag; 16.7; 17.5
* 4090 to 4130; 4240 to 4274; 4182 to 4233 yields 0.067 mag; 15.8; 18.5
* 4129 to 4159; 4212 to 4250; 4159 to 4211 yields 0.024 mag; 15.8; 18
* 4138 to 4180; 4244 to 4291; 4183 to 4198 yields 0.112 mag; 16.6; 18.5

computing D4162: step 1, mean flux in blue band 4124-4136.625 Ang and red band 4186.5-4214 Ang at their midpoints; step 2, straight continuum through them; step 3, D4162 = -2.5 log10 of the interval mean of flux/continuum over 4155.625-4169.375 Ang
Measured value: -0.13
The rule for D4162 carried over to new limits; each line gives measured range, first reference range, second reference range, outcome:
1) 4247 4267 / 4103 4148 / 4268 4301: -0.05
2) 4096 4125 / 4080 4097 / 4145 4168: 0.16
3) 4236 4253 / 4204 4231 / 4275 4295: -0.05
